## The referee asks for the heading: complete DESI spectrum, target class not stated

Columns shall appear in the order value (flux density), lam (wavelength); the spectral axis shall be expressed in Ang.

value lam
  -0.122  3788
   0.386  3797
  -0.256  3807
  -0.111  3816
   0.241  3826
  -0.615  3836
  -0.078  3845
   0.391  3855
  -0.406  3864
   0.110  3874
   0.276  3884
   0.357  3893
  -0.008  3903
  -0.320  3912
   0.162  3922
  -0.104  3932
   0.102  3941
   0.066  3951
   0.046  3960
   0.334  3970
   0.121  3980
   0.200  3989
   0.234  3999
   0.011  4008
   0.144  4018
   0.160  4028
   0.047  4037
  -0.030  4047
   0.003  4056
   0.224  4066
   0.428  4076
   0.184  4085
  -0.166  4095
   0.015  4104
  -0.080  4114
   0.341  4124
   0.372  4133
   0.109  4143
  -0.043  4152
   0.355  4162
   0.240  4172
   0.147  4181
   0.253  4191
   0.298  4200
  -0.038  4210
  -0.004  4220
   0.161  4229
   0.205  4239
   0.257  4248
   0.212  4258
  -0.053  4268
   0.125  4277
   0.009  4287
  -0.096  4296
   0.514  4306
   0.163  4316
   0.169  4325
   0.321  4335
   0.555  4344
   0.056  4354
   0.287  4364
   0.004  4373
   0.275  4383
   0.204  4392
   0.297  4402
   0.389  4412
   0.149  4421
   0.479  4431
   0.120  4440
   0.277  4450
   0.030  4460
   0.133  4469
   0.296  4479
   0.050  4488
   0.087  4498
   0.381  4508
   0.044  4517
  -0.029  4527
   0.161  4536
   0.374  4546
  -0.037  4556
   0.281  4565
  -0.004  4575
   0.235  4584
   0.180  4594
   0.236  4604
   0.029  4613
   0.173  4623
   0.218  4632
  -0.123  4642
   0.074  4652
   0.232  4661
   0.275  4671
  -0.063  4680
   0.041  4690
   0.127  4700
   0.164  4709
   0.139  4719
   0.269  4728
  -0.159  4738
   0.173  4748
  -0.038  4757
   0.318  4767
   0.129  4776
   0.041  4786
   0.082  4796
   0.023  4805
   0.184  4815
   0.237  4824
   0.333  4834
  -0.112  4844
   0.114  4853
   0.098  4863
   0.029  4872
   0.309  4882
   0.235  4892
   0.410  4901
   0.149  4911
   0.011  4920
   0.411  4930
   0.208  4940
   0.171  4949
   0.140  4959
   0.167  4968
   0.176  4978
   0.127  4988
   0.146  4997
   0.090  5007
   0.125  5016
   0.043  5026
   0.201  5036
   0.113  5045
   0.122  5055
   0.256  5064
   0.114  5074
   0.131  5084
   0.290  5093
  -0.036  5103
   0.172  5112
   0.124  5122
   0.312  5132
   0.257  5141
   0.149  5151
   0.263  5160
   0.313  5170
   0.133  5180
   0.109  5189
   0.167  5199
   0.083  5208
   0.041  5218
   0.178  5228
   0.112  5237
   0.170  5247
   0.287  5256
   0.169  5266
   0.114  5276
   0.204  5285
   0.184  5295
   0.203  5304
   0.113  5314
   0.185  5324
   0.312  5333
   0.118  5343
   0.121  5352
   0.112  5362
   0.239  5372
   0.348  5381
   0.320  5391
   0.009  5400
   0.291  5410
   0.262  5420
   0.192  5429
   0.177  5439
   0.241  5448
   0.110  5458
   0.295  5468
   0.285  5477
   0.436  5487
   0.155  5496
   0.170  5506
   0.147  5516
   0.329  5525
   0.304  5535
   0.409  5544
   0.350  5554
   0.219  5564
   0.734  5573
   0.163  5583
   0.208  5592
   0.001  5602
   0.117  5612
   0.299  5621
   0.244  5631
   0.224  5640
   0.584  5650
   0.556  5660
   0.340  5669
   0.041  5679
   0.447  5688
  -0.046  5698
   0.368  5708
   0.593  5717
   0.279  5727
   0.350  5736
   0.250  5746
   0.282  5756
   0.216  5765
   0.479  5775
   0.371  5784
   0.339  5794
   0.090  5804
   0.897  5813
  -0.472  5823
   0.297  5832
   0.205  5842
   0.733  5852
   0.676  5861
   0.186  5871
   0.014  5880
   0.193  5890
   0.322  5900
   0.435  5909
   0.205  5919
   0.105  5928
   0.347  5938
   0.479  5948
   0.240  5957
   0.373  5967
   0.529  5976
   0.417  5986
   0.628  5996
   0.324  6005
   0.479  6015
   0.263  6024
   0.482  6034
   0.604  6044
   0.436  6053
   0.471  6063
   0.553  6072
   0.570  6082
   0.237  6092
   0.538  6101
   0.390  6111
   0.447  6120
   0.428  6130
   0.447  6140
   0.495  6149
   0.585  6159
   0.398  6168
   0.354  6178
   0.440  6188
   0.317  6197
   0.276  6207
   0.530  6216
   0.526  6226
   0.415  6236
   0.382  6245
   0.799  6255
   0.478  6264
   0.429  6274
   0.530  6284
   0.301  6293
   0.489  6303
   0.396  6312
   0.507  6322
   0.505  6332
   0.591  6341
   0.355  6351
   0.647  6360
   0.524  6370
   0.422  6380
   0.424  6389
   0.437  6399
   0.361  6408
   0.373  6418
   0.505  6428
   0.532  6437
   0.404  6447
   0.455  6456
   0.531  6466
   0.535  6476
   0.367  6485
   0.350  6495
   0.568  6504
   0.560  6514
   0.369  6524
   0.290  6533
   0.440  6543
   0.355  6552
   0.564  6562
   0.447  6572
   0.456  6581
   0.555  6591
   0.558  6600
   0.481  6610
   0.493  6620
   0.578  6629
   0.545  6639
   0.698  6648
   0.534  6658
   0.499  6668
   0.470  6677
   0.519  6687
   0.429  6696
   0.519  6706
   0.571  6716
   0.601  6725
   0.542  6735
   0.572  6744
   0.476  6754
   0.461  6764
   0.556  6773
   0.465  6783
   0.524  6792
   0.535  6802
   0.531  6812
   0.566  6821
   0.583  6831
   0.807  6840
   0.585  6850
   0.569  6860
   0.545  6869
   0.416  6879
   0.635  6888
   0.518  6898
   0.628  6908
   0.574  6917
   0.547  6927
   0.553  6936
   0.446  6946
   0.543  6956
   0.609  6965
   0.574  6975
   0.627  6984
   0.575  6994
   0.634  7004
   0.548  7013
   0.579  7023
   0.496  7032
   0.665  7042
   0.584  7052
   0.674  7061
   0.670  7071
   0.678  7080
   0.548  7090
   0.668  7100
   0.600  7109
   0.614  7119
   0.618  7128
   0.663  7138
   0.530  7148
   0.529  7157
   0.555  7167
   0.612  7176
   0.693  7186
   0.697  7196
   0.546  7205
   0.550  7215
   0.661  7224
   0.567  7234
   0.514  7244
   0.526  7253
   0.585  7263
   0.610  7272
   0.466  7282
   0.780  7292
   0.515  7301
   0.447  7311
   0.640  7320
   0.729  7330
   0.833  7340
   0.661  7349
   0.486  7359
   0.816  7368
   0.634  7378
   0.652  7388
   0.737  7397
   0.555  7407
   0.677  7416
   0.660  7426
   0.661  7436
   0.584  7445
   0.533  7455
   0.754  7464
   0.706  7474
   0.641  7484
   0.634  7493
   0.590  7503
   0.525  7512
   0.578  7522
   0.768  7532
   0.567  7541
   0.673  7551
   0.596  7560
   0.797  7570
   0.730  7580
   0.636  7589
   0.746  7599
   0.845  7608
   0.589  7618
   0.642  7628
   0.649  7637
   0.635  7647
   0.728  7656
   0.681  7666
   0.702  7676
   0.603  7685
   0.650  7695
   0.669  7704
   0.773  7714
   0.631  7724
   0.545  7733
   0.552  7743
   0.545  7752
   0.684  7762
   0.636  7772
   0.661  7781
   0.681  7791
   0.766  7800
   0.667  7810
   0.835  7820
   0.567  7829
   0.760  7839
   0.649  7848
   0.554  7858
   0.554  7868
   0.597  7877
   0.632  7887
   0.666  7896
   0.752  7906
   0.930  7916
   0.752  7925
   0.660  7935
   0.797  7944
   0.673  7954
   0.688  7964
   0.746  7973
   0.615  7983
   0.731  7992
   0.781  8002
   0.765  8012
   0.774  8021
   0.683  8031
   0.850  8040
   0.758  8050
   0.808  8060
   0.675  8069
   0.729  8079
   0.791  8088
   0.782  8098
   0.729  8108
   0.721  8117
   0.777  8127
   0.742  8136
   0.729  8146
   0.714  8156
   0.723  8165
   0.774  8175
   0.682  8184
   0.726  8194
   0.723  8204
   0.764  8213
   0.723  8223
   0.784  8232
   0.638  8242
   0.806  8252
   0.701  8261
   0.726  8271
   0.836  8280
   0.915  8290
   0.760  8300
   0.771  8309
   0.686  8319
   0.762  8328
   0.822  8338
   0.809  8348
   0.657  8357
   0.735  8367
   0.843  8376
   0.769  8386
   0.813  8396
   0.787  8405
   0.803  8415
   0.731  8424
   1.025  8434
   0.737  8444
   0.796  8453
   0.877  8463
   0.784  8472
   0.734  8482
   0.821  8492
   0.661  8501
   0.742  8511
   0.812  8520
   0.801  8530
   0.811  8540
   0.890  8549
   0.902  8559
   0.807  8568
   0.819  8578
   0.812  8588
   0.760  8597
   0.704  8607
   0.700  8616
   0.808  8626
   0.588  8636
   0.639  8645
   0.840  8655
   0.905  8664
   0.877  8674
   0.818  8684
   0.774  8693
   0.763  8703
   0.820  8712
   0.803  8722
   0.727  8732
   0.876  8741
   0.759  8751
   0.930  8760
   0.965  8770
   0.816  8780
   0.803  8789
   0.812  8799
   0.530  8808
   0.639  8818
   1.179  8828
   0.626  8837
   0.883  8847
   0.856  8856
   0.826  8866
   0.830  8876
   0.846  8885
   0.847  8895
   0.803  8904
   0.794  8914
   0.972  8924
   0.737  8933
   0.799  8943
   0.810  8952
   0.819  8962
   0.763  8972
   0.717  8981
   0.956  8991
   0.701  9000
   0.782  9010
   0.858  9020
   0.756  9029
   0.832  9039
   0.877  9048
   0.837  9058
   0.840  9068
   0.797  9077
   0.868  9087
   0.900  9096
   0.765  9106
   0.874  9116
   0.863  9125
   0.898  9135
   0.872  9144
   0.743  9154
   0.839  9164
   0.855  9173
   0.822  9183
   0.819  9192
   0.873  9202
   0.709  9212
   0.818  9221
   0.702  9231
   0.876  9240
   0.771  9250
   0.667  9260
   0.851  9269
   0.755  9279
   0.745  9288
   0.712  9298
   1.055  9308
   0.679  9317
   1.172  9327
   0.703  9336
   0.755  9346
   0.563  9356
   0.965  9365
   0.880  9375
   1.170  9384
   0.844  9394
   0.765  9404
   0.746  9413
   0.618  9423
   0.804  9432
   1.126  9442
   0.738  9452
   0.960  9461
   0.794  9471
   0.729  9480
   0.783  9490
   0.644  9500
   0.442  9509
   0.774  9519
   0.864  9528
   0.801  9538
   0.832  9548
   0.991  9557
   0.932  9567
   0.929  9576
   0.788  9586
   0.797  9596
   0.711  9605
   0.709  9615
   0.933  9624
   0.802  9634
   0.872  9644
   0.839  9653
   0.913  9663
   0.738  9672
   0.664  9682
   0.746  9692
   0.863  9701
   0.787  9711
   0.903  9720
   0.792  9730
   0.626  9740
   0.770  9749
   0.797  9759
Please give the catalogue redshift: 0.495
